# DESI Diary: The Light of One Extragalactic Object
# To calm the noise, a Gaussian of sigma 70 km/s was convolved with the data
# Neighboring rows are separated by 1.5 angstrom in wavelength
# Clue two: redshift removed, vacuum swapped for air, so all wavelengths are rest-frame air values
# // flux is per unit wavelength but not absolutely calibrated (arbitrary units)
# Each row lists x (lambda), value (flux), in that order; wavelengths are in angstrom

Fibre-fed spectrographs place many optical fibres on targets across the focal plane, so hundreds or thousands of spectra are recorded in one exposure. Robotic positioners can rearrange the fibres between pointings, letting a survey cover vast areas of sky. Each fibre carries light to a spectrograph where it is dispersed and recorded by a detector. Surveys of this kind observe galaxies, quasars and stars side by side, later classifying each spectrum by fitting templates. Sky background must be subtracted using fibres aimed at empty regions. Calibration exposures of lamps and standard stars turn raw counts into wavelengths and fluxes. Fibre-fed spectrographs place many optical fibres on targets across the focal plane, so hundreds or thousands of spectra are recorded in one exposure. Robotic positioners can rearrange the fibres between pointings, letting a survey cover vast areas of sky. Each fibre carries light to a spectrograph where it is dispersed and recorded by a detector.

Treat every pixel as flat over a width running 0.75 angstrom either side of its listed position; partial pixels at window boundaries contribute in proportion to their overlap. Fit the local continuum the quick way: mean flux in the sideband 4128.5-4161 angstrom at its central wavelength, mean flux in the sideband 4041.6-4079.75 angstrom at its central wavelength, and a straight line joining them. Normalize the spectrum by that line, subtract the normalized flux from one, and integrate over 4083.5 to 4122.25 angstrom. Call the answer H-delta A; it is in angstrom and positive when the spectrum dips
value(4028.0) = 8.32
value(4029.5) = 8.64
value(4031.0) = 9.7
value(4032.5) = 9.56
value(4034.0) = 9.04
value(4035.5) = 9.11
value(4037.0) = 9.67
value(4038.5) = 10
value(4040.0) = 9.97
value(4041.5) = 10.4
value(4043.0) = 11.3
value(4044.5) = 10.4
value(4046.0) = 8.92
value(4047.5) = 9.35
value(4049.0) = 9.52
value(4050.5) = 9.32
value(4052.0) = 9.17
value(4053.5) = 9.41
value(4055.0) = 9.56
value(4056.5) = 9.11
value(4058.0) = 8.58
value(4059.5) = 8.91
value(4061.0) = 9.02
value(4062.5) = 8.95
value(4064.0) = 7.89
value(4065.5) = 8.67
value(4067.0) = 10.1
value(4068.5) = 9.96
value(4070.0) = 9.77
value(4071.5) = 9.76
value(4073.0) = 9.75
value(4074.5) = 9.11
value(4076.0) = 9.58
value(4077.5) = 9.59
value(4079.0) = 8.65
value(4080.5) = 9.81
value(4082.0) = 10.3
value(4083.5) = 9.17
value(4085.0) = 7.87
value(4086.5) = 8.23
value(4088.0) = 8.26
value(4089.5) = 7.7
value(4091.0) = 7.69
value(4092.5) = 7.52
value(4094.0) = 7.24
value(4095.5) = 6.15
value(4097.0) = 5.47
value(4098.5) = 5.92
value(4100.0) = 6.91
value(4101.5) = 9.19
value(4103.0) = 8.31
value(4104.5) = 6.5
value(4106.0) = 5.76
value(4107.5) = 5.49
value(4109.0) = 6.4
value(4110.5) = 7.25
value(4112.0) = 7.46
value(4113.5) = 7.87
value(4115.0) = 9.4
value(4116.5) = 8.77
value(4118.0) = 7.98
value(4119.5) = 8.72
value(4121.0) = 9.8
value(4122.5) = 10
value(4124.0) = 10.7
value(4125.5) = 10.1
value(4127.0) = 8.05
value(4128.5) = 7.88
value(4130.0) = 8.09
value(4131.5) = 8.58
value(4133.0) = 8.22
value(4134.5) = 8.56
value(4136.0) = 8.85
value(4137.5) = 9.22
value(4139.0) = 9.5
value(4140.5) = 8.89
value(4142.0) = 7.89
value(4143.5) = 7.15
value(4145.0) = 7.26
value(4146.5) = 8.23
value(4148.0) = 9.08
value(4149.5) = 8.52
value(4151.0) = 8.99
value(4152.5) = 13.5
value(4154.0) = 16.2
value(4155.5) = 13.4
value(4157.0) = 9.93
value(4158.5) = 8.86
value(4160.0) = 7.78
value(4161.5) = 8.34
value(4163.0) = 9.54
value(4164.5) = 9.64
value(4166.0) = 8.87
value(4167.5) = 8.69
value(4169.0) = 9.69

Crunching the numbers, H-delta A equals 7.4 angstrom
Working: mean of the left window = 9.39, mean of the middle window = 7.58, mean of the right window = 9.32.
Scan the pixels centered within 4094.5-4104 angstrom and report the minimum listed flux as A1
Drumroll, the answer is 5.47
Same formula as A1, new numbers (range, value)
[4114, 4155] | 7.15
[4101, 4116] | 5.49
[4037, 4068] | 7.89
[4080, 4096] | 6.15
